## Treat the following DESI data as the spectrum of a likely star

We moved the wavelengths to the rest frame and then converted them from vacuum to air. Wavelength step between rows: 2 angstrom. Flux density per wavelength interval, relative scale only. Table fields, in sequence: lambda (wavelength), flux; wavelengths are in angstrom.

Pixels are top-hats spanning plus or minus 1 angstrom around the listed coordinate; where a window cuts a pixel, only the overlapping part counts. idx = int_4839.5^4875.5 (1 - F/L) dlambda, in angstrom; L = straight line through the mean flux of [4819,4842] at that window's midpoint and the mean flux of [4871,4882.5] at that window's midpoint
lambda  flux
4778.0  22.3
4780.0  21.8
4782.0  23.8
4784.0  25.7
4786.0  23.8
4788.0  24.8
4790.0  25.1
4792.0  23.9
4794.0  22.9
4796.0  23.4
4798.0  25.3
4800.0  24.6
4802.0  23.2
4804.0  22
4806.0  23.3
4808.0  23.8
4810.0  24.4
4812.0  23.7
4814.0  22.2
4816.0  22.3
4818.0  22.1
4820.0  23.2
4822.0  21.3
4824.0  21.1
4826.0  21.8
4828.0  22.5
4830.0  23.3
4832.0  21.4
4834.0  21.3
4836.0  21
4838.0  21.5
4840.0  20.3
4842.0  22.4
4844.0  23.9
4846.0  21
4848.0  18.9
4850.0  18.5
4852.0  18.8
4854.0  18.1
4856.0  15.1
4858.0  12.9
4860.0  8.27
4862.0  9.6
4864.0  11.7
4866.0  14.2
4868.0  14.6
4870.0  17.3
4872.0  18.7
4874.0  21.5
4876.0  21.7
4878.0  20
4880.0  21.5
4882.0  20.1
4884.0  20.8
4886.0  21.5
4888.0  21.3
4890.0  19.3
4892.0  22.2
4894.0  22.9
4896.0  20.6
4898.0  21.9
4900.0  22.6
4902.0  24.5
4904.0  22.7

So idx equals 7.0 angstrom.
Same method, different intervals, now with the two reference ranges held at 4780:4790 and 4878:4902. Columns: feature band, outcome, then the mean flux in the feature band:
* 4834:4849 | 1.0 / 21.3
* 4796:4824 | 0.6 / 23.1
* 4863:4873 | 3.0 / 15.3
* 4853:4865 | 5.2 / 12.6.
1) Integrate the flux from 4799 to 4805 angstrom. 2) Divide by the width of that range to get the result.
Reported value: 23.3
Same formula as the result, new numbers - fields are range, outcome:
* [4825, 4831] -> 22.5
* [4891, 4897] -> 21.9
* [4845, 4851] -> 19.5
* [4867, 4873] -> 16.9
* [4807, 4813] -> 24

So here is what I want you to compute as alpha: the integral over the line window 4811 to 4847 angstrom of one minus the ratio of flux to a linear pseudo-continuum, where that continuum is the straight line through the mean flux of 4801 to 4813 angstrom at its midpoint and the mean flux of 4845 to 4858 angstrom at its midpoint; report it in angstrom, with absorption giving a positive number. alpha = -2.4 angstrom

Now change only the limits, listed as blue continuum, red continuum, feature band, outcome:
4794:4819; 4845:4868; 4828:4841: -1.92 angstrom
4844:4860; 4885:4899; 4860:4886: 2.93 angstrom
